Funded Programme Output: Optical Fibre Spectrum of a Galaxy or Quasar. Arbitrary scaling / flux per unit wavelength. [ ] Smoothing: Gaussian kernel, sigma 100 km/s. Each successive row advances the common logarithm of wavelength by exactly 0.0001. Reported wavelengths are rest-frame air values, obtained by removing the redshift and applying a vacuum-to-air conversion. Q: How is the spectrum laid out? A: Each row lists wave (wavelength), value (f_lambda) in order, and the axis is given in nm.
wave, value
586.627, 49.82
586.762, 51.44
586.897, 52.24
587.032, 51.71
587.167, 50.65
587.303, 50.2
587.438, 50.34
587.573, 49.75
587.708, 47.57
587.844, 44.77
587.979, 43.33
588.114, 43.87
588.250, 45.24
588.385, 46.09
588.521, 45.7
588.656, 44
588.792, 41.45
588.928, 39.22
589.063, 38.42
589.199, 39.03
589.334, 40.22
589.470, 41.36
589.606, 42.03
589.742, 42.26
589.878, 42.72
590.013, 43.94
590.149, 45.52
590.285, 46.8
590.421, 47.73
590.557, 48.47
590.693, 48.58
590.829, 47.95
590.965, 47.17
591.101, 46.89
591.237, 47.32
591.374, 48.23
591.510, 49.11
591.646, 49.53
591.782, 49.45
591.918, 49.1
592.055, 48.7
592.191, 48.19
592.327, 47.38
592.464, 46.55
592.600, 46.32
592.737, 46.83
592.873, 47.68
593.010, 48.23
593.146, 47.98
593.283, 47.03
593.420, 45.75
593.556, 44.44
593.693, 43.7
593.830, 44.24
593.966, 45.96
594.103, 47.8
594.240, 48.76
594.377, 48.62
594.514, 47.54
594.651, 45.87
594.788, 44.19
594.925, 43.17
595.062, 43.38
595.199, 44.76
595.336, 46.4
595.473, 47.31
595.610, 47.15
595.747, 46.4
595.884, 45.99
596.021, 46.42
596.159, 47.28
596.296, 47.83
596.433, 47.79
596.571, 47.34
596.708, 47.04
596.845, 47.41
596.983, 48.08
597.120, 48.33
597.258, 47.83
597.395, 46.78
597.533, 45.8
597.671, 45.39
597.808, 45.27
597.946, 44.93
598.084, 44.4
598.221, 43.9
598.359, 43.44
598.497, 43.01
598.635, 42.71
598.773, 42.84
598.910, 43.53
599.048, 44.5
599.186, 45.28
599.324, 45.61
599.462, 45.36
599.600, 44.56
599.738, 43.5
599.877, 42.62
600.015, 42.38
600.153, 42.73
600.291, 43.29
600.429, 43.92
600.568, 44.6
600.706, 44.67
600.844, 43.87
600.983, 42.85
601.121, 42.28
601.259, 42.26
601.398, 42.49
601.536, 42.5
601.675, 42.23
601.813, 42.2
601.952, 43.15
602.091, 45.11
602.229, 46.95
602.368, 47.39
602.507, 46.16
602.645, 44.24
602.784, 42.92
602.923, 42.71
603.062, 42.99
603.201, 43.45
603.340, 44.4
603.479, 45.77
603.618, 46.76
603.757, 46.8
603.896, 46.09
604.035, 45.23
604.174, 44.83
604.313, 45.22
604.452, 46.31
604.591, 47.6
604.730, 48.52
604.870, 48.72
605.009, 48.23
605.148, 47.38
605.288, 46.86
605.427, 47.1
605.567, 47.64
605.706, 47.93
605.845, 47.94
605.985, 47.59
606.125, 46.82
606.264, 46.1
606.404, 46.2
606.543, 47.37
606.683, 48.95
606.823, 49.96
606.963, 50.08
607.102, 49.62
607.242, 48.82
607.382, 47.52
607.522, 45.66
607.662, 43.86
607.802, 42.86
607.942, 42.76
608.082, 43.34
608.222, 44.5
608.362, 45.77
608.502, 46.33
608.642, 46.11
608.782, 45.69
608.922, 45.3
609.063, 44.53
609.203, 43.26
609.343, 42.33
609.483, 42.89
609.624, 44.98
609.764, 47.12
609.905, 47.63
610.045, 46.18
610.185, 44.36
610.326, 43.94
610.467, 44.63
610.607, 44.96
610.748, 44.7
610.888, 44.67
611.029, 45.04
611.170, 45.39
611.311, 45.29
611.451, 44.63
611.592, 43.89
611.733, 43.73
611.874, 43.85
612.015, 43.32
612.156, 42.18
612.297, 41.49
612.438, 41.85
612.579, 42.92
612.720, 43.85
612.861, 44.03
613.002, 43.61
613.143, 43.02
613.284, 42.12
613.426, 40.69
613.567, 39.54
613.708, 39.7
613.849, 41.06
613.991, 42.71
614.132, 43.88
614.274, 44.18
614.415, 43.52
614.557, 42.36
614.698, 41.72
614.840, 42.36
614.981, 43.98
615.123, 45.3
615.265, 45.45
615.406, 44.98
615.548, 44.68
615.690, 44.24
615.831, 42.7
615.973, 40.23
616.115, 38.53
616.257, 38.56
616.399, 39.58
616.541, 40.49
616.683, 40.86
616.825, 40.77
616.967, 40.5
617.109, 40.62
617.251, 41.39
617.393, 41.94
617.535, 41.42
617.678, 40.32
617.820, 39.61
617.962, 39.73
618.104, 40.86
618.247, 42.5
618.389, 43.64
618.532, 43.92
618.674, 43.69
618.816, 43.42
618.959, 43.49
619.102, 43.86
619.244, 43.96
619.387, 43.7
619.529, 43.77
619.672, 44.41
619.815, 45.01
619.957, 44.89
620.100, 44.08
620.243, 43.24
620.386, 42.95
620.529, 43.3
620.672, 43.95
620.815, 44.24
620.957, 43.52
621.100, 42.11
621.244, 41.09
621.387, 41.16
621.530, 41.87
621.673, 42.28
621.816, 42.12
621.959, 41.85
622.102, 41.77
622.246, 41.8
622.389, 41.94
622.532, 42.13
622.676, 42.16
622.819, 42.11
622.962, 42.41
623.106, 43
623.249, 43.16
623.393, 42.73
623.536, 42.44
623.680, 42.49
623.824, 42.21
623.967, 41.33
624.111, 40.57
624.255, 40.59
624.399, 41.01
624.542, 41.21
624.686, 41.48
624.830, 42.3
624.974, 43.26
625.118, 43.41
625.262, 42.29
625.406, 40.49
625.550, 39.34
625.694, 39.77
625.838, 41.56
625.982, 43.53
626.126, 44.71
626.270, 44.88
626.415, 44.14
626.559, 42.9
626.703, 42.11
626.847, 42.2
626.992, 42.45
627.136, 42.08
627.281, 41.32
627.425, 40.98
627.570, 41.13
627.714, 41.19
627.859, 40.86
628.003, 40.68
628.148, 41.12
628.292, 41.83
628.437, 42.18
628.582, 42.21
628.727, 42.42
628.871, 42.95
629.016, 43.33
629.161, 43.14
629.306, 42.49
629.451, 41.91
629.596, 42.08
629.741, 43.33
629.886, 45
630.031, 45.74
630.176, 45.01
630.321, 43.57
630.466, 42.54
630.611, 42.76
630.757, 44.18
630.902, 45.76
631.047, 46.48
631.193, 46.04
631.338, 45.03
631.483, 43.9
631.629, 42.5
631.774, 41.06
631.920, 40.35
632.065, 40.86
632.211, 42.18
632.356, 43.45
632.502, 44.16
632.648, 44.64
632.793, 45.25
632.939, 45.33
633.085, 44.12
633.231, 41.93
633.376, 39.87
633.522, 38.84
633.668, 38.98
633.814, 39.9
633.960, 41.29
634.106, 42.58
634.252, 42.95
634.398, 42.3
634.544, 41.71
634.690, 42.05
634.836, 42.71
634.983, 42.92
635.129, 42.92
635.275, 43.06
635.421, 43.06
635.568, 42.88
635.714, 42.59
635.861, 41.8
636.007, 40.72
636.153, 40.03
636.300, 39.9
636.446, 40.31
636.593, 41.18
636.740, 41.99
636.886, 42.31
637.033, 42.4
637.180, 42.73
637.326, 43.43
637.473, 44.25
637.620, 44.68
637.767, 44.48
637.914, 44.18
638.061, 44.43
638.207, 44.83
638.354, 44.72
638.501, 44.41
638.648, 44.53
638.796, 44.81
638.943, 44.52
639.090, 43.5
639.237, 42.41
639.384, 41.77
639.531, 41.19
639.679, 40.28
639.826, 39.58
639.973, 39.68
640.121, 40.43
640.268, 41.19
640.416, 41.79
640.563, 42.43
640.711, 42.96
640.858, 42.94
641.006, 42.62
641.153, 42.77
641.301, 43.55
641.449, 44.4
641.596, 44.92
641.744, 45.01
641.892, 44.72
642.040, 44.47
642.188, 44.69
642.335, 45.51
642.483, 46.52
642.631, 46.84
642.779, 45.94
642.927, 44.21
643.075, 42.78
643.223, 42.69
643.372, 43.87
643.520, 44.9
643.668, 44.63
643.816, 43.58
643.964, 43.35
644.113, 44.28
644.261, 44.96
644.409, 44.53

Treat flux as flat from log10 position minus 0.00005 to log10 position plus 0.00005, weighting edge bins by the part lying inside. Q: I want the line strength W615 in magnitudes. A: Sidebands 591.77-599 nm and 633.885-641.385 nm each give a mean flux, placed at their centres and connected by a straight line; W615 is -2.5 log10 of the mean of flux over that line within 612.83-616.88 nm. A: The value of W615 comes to 0.058 mag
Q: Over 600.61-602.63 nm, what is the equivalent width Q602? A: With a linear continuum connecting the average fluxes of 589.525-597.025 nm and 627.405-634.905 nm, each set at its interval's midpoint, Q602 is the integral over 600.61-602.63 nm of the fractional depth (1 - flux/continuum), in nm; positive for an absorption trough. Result 0.084 nm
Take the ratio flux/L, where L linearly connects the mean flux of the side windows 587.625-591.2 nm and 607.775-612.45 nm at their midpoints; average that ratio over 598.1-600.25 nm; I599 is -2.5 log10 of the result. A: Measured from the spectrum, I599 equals 0.02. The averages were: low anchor 44.3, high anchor 44.4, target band 43.8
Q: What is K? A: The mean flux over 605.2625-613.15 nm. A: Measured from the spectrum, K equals 45.3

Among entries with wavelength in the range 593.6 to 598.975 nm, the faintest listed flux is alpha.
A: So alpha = 42.71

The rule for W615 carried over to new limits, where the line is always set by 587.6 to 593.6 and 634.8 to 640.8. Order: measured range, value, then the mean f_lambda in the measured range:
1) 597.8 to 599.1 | 0.034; 43.8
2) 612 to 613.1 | 0.033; 42.9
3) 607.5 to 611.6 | -0.008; 44.8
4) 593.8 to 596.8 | -0.026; 46.5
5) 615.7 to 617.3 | 0.088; 40.5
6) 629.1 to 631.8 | -0.021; 43.9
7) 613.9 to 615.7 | 0.008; 43.7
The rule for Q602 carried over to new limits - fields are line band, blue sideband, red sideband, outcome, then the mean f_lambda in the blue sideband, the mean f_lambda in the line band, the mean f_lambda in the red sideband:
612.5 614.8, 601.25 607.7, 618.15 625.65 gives 0.09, 46.1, 42.4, 42.6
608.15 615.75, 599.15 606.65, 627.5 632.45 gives 0.09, 45.2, 43.9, 42.9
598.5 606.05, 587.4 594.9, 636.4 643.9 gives 0.07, 45.9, 44.9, 43.4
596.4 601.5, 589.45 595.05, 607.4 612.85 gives 0.13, 46.6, 44.6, 44.4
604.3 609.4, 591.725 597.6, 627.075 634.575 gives -0.13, 46.8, 46.5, 42.7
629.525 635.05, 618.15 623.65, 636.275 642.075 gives 0.00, 43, 43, 42.9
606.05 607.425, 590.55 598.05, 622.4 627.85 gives -0.10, 46.9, 48.2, 42.1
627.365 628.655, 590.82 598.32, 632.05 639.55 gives 0.06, 46.8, 41.3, 42.7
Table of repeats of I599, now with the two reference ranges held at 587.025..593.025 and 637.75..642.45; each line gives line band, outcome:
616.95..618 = 0.10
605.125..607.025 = -0.06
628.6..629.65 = 0.03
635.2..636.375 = 0.04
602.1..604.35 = 0.00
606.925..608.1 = -0.02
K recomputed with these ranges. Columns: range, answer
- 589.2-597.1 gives 46.4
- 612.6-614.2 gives 42.2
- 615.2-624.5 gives 42.3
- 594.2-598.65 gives 46.1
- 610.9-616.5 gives 42.8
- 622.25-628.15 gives 42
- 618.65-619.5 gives 43.7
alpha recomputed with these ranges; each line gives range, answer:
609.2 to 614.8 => 39.54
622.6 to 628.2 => 39.34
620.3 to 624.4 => 40.57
